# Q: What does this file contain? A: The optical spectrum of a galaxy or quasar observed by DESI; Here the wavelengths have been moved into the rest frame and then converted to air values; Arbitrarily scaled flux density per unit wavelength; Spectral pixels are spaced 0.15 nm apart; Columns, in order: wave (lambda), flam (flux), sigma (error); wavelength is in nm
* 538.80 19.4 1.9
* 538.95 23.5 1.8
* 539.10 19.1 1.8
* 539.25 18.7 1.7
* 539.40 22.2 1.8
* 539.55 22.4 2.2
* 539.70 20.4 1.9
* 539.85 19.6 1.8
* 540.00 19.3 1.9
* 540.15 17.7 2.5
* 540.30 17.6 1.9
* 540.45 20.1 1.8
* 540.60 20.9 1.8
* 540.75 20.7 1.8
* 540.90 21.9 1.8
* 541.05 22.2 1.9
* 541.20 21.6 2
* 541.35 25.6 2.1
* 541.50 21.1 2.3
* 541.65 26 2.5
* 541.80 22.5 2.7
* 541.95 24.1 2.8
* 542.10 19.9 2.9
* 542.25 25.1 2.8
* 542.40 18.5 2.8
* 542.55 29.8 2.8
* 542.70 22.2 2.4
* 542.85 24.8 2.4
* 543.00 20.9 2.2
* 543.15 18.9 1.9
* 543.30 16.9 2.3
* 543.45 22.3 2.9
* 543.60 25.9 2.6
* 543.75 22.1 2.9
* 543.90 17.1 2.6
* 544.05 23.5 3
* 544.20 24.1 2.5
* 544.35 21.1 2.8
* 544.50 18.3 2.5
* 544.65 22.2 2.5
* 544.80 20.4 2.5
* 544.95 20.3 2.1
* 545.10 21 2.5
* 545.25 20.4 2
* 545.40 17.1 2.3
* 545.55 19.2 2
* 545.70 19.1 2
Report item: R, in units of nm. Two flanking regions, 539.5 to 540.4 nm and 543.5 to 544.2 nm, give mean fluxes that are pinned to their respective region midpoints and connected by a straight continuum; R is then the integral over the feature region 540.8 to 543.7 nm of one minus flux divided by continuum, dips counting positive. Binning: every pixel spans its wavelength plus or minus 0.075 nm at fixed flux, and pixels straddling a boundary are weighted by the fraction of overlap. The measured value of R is -0.204 nm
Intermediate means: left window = 19.4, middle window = 22.6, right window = 22.4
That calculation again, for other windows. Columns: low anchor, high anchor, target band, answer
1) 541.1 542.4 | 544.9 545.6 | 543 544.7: -0.015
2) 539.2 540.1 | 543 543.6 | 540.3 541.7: -0.105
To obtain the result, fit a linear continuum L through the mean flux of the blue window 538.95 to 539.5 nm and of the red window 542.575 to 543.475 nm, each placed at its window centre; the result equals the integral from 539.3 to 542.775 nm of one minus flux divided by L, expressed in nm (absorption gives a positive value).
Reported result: -0.13 nm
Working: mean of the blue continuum 20.6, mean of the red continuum 21.4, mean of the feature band 21.8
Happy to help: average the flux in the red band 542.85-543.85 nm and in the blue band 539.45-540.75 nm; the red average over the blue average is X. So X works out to 1.07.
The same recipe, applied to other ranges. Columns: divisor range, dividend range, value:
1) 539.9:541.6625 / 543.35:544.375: 1.06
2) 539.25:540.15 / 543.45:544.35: 1.10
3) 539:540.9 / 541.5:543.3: 1.13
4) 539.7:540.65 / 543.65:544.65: 1.10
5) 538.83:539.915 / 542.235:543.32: 1.07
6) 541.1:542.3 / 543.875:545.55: 0.89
